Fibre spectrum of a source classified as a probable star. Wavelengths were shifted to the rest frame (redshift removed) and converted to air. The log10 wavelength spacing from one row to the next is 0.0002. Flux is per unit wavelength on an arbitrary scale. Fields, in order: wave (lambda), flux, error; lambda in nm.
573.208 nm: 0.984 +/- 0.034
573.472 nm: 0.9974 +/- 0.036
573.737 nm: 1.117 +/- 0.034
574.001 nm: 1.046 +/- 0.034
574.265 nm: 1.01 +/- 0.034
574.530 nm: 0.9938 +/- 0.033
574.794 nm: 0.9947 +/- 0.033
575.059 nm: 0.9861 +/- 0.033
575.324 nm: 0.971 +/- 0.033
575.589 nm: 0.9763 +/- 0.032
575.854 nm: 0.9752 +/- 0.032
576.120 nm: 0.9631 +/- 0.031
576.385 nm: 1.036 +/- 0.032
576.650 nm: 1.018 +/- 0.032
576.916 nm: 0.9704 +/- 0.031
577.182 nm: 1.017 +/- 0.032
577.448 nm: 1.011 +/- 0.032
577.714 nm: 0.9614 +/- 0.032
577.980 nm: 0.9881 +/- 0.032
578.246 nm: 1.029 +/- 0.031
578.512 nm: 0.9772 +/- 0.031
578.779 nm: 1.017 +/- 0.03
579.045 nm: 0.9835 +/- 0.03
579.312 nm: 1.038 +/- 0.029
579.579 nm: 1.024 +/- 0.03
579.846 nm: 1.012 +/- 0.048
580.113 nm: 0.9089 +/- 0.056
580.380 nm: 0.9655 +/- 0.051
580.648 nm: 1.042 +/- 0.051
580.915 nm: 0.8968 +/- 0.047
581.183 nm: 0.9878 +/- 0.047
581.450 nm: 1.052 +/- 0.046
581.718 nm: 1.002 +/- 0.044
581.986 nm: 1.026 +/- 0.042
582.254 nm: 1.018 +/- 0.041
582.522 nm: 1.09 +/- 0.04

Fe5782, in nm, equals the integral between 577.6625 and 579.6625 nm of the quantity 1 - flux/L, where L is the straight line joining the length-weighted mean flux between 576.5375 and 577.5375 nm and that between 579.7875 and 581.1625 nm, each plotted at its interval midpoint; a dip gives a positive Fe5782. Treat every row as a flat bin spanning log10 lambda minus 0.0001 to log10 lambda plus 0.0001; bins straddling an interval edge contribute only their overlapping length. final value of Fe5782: -0.04 nm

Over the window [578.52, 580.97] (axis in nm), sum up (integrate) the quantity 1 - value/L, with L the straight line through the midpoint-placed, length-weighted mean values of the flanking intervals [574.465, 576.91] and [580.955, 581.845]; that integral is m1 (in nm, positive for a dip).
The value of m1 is 0.02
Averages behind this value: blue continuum 0.989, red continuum 1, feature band 0.99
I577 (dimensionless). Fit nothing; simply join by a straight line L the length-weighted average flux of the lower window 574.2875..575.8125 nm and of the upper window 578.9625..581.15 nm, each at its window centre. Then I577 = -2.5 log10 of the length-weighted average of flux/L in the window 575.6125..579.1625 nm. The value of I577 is -0.01 mag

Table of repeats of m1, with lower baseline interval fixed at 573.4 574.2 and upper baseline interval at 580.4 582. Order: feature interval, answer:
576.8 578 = 0.04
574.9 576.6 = 0.09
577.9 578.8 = 0.01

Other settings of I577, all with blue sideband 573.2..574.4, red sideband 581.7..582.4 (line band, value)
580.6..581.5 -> 0.04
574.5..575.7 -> 0.05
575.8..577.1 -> 0.04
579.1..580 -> 0.01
